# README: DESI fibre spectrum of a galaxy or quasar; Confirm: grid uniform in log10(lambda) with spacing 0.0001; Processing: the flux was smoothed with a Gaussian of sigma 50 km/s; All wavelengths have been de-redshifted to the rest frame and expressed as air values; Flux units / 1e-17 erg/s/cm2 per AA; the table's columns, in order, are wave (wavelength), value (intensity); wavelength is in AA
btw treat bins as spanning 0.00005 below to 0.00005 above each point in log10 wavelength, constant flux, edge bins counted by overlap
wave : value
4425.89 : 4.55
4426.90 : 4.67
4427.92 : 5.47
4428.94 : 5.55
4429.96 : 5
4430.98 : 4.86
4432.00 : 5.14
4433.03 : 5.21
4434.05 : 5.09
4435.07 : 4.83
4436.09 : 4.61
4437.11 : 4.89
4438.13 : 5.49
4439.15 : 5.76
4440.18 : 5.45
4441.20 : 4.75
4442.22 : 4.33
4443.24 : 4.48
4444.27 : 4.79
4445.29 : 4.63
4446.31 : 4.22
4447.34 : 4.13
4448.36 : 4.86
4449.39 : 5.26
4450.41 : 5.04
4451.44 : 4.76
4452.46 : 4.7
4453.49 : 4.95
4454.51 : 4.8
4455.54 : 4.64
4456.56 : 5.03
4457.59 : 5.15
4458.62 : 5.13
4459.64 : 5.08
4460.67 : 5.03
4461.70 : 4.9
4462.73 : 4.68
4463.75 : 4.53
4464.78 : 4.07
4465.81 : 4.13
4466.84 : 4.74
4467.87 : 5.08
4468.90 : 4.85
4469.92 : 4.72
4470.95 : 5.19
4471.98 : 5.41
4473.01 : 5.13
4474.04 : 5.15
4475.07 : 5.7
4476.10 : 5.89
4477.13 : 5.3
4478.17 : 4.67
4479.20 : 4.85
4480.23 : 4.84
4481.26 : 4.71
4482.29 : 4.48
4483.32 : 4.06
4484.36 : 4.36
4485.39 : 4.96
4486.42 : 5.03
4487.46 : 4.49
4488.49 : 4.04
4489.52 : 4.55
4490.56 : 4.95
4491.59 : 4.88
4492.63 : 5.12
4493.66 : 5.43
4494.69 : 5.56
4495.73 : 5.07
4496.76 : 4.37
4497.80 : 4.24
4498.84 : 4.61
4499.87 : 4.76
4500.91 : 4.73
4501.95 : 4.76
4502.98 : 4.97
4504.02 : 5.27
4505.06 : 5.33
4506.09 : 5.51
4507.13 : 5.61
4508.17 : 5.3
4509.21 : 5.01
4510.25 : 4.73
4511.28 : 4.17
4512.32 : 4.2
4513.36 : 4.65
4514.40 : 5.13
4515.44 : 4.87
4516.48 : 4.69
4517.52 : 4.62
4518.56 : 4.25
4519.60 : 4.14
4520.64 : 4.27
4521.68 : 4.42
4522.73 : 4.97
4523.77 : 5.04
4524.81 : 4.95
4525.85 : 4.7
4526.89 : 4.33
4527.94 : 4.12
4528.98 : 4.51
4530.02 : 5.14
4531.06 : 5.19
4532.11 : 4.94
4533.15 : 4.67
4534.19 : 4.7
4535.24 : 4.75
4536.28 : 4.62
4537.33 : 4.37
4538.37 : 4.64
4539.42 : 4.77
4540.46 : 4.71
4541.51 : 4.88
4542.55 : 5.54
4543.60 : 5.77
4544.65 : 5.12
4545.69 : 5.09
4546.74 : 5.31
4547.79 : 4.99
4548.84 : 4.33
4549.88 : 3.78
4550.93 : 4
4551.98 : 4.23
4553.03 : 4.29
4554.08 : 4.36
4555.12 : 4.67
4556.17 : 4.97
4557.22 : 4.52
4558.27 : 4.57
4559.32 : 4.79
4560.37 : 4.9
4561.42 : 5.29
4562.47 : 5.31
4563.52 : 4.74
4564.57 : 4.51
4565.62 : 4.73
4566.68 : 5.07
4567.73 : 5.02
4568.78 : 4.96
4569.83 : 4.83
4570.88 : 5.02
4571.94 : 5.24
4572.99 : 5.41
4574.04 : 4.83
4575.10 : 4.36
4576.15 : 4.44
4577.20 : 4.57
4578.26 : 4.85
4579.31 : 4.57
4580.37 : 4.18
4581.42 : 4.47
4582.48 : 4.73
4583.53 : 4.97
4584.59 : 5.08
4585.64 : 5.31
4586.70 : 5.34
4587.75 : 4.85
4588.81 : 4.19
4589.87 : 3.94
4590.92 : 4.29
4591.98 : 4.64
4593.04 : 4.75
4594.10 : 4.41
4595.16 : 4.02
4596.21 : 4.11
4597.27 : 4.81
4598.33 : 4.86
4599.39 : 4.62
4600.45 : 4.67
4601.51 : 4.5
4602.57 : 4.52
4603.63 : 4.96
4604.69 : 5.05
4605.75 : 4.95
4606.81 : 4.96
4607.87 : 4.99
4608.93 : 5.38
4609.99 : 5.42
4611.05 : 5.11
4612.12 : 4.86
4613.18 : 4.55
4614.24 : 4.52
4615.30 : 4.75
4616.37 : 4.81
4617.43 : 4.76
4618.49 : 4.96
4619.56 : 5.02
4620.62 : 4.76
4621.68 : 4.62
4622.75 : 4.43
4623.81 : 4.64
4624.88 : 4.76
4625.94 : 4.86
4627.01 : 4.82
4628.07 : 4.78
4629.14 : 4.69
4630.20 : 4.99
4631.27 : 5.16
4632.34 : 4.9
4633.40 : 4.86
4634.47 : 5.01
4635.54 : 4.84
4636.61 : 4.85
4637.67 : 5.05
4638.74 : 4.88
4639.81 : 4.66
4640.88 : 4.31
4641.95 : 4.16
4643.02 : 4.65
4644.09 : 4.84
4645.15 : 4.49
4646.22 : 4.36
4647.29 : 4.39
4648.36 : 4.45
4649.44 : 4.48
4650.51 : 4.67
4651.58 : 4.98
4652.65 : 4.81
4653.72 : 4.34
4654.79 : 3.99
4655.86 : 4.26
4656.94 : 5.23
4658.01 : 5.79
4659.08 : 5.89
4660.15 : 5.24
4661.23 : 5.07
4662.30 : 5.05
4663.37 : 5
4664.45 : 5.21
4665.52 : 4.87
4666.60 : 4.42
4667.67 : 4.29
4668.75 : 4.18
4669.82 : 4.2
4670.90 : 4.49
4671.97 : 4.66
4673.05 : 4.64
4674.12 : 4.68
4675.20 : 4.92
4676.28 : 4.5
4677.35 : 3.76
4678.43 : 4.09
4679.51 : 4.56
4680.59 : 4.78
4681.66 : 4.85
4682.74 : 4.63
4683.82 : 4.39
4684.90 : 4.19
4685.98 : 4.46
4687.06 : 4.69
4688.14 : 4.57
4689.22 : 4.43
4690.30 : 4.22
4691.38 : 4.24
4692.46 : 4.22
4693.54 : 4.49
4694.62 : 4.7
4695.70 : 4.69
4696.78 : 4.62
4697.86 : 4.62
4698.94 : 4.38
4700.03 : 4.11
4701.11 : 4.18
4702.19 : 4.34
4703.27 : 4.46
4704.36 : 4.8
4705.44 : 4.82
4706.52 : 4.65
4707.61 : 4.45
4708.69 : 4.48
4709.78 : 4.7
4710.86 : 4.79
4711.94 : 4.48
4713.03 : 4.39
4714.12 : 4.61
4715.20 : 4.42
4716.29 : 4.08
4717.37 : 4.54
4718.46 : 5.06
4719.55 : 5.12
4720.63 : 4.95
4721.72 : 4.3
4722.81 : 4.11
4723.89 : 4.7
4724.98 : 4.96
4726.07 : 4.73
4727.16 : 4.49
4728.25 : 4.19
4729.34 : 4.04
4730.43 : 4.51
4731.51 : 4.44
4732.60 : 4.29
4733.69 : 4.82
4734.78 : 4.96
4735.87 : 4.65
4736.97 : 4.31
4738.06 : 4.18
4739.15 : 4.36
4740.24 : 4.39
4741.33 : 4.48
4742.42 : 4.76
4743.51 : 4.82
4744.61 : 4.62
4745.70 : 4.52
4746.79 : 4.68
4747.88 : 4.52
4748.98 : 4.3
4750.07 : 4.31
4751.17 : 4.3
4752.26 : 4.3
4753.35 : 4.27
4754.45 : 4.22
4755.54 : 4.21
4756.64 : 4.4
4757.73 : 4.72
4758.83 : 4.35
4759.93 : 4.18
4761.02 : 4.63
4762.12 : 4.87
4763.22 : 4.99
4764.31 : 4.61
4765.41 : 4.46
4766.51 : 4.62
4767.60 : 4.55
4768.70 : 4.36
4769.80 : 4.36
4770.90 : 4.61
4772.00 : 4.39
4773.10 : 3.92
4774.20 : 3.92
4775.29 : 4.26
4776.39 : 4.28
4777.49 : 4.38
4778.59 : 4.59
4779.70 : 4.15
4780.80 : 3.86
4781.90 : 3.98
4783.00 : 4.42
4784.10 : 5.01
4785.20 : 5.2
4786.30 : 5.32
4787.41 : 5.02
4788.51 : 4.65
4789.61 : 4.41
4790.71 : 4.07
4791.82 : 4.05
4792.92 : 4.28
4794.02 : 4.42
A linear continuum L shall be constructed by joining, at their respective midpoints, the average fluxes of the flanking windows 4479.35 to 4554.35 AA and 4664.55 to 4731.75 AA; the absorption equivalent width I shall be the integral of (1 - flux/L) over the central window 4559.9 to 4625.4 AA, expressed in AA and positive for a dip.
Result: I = -1.78 AA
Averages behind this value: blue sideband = 4.75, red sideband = 4.51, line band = 4.78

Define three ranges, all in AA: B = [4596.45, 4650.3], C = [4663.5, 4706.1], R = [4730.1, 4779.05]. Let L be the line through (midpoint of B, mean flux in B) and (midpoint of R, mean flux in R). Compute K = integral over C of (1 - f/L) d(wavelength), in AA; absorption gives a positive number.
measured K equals 1.1 AA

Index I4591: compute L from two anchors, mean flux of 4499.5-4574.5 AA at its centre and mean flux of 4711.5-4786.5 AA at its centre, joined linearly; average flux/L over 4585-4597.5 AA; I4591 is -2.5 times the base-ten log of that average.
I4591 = 0.04 mag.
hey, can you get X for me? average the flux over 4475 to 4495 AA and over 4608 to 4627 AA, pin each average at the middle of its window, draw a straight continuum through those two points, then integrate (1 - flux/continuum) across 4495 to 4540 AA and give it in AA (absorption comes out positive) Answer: 1.03 AA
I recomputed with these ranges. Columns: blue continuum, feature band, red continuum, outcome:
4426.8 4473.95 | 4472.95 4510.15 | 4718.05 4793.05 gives -0.7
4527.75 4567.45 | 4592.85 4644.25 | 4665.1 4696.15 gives -1.8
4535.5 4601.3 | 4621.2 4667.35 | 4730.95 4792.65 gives -1.6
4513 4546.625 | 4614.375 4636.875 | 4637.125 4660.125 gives -0.4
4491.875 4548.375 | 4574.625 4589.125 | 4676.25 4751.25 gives 0.1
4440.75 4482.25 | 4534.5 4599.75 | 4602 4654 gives 1.0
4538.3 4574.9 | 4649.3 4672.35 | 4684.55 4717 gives -1.0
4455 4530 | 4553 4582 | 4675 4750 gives -0.4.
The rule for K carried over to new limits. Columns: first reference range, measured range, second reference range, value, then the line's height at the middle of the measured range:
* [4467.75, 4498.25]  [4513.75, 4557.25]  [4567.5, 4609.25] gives 1.1 AA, 4.82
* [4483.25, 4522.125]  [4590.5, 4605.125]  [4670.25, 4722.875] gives 0.2 AA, 4.65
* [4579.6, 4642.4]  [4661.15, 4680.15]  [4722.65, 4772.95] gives 0.2 AA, 4.64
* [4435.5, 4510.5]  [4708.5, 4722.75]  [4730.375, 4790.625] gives -0.2 AA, 4.55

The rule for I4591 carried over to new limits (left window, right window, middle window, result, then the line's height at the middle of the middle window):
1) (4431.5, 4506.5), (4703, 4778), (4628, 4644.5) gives -0.03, 4.64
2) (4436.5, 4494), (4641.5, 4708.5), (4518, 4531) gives 0.04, 4.78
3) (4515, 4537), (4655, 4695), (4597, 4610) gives -0.05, 4.65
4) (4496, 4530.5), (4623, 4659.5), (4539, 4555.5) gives 0.00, 4.74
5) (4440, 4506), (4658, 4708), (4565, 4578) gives -0.03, 4.73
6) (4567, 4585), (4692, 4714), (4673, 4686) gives 0.02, 4.57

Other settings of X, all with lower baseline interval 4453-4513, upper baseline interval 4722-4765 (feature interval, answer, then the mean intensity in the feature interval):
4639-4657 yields 0.44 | 4.52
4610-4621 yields -0.37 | 4.84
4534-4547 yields -0.41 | 4.94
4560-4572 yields -0.52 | 4.96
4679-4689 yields 0.03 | 4.56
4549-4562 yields 0.66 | 4.53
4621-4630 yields -0.09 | 4.71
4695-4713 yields 0.06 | 4.53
